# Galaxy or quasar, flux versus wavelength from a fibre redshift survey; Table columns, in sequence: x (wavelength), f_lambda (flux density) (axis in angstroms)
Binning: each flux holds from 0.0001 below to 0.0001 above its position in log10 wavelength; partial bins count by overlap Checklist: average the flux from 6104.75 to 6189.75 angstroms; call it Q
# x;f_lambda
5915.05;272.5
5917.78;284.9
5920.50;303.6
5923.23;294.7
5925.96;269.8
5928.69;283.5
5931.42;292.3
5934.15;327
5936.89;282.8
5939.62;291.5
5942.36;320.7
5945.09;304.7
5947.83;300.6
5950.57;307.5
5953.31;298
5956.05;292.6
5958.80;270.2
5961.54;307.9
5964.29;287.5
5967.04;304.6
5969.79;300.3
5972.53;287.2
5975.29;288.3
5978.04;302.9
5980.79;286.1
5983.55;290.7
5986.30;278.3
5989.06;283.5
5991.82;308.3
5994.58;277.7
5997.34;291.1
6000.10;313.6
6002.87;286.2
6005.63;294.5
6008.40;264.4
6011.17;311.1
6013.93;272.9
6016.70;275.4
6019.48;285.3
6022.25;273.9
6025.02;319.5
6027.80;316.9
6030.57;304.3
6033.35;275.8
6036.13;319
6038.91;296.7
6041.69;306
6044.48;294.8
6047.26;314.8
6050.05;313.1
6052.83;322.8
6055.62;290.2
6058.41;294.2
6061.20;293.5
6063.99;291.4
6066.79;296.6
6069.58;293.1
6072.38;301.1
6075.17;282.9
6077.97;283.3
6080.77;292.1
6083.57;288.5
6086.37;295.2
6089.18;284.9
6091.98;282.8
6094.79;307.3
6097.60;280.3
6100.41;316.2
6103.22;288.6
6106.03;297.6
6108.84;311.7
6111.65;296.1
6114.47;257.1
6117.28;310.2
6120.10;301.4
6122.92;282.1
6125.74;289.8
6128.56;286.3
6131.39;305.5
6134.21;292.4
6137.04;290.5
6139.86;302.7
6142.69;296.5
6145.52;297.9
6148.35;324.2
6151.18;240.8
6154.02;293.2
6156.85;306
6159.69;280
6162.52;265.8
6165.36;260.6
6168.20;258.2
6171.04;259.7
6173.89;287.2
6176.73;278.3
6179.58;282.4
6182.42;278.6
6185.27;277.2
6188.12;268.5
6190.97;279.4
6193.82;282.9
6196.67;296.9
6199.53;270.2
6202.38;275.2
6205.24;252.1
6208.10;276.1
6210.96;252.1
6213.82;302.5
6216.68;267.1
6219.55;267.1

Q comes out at 286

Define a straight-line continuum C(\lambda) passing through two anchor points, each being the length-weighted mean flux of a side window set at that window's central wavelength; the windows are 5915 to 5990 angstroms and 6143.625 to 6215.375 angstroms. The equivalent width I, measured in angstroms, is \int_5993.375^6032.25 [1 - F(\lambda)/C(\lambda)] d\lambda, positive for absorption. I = -0.3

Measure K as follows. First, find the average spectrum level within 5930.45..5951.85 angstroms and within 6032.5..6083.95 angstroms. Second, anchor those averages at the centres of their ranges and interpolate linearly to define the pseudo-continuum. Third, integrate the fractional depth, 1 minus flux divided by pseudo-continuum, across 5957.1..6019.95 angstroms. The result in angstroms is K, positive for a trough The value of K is 2.35 angstroms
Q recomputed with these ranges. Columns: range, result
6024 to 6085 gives 299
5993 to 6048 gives 295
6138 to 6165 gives 289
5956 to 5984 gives 293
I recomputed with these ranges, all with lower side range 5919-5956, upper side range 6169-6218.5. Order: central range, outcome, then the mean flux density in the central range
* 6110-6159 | -2.1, 292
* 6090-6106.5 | -0.7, 295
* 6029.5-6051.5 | -1.1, 303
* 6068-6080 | -0.2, 290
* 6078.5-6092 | -0.2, 289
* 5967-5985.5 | 0.1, 293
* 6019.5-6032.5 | -0.5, 301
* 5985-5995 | 0.2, 288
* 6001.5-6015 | 0.3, 286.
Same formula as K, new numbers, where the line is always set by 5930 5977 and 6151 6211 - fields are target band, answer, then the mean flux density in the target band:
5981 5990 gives 0.3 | 284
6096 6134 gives -1.7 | 294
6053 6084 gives -0.7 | 293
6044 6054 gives -0.8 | 313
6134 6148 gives -1.0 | 298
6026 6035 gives -0.3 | 300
